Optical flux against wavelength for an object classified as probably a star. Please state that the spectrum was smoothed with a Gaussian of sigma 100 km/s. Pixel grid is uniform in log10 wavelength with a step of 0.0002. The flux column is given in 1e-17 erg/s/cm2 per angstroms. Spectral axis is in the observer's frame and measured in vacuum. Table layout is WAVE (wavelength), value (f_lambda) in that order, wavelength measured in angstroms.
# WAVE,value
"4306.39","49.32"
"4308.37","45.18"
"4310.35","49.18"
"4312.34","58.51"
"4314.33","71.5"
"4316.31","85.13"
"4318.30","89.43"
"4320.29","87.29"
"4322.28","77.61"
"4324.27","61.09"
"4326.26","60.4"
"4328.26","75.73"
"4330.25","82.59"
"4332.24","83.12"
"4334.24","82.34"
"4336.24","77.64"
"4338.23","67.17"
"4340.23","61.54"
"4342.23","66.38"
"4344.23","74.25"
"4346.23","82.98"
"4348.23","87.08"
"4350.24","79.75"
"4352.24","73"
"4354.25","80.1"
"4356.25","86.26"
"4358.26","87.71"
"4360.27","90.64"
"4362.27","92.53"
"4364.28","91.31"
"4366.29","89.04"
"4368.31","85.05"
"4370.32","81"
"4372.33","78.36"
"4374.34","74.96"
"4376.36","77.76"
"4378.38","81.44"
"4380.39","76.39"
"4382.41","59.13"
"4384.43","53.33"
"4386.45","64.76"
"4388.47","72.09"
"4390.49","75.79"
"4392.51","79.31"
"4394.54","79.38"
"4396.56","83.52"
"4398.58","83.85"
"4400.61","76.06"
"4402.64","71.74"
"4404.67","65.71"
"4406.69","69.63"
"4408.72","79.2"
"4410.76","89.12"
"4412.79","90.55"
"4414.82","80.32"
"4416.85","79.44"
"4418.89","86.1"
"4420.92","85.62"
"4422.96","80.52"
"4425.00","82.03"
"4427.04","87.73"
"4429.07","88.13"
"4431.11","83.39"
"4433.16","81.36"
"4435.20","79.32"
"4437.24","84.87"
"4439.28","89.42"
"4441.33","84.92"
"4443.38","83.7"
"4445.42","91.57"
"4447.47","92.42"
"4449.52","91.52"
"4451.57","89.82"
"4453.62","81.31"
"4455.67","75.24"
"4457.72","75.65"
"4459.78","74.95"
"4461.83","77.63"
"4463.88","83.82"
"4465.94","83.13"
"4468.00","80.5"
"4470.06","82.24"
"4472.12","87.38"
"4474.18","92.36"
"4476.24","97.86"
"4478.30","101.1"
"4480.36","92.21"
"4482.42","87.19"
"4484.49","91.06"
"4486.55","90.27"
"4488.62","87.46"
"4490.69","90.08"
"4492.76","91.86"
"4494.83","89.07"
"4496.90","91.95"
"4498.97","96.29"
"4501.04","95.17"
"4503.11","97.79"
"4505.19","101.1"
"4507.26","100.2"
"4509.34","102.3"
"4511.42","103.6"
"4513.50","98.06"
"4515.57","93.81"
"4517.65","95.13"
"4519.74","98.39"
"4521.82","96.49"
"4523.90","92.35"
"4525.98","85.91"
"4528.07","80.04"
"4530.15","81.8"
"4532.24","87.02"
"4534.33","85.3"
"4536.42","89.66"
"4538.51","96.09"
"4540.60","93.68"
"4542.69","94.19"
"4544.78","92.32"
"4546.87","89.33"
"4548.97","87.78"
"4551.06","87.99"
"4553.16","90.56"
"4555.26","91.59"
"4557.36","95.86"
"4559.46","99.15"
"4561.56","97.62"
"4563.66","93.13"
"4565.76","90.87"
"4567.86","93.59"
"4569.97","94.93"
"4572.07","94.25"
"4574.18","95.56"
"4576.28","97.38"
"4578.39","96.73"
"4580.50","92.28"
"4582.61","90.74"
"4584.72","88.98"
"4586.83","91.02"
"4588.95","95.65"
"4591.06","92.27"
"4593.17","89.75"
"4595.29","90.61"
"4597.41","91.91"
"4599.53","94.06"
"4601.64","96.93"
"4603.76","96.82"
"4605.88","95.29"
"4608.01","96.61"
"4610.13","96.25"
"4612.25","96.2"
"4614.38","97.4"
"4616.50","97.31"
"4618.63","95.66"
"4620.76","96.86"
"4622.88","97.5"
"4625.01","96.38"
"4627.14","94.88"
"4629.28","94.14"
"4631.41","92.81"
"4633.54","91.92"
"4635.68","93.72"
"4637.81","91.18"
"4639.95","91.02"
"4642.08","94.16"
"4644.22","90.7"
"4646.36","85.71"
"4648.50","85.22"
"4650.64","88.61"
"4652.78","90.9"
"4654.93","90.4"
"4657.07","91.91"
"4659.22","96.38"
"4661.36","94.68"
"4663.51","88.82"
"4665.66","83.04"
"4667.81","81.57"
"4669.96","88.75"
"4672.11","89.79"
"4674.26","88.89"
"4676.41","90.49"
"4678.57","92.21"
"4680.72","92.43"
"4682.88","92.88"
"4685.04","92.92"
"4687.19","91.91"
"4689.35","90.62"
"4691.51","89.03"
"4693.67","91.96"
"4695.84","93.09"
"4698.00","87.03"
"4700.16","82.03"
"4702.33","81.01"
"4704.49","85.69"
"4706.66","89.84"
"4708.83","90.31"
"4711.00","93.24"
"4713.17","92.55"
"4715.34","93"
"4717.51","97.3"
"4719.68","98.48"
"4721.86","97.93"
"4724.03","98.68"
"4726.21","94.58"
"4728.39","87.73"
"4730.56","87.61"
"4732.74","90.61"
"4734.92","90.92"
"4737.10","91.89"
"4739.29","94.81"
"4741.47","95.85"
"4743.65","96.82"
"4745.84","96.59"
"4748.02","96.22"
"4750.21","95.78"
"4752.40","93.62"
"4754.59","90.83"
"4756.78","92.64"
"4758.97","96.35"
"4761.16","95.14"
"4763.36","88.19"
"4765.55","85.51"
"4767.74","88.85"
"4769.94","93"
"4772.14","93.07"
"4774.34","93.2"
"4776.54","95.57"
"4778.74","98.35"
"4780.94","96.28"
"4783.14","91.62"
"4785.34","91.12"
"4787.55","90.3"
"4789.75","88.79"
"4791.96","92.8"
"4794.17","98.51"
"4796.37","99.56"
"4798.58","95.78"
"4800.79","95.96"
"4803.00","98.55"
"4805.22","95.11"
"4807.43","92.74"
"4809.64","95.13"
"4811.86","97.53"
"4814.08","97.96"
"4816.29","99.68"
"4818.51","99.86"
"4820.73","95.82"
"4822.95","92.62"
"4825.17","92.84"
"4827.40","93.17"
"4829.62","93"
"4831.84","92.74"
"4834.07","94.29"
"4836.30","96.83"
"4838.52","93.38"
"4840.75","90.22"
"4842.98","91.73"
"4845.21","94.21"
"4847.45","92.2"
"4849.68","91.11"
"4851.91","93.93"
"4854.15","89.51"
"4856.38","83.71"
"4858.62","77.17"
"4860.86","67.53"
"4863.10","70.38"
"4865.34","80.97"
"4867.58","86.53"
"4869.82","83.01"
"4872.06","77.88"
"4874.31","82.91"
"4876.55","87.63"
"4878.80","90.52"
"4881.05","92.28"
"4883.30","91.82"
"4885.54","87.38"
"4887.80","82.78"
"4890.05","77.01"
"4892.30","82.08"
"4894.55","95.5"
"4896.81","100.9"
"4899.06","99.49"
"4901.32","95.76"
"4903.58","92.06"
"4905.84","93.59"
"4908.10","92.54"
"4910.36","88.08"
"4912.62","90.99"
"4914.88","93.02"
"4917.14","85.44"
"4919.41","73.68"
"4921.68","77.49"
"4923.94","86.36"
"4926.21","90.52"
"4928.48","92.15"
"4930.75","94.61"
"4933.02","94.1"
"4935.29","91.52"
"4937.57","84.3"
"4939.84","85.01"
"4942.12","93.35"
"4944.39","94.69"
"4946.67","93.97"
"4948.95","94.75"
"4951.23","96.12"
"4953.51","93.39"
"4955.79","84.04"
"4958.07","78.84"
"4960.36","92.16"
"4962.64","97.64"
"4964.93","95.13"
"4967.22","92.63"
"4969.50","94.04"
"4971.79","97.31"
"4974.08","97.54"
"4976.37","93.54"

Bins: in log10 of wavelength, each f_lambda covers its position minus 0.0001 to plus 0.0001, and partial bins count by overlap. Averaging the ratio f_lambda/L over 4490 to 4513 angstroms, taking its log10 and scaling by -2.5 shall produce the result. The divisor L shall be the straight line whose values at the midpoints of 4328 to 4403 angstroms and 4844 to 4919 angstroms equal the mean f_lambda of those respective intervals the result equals -0.195 mag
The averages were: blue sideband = 78.1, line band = 96.4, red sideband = 87.5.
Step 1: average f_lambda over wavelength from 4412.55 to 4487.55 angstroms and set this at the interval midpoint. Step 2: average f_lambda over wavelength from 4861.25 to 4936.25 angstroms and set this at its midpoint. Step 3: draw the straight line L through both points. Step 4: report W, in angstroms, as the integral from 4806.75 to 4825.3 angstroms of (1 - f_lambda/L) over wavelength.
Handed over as -1.90 angstroms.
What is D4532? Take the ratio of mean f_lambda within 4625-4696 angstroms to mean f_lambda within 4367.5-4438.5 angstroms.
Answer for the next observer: 1.16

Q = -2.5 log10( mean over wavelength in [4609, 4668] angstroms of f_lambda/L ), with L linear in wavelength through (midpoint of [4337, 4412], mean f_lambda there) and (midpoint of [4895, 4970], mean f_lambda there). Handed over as -0.11 mag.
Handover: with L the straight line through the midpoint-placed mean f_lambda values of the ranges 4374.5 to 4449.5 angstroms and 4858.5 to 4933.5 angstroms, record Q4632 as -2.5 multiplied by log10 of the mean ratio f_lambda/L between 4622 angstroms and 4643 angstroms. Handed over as -0.13 mag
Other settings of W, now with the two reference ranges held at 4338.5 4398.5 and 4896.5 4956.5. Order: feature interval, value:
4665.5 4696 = -1.8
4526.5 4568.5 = -4.4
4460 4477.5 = -1.1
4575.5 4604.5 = -3.5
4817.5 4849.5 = -1.8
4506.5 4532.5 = -3.9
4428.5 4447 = -1.3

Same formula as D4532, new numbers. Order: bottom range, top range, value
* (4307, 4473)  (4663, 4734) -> 1.15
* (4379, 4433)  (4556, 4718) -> 1.18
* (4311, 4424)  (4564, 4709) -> 1.18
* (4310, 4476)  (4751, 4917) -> 1.14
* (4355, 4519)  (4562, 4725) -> 1.09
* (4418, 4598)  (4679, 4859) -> 1.03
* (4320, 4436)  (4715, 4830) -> 1.20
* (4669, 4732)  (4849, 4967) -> 0.97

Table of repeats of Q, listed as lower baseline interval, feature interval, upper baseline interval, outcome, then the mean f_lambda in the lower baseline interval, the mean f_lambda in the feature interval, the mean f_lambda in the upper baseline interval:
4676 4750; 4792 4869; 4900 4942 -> -0.016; 92.1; 91.7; 89.1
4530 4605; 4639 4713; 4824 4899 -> 0.015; 92.6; 89.7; 88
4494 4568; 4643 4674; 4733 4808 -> 0.053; 93.2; 89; 93.8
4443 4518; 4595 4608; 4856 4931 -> -0.065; 90.2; 94.6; 86.5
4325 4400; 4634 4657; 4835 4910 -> -0.086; 77.7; 90.3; 88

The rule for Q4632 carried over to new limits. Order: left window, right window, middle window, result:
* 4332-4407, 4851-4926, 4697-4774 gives -0.10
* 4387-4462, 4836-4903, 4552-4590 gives -0.13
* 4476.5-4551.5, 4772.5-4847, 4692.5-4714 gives 0.06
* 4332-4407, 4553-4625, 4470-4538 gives -0.06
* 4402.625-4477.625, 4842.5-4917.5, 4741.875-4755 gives -0.11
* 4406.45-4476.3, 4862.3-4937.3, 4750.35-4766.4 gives -0.06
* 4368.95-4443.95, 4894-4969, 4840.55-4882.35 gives 0.05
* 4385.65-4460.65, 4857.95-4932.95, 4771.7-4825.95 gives -0.11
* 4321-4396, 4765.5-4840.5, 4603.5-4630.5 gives -0.11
